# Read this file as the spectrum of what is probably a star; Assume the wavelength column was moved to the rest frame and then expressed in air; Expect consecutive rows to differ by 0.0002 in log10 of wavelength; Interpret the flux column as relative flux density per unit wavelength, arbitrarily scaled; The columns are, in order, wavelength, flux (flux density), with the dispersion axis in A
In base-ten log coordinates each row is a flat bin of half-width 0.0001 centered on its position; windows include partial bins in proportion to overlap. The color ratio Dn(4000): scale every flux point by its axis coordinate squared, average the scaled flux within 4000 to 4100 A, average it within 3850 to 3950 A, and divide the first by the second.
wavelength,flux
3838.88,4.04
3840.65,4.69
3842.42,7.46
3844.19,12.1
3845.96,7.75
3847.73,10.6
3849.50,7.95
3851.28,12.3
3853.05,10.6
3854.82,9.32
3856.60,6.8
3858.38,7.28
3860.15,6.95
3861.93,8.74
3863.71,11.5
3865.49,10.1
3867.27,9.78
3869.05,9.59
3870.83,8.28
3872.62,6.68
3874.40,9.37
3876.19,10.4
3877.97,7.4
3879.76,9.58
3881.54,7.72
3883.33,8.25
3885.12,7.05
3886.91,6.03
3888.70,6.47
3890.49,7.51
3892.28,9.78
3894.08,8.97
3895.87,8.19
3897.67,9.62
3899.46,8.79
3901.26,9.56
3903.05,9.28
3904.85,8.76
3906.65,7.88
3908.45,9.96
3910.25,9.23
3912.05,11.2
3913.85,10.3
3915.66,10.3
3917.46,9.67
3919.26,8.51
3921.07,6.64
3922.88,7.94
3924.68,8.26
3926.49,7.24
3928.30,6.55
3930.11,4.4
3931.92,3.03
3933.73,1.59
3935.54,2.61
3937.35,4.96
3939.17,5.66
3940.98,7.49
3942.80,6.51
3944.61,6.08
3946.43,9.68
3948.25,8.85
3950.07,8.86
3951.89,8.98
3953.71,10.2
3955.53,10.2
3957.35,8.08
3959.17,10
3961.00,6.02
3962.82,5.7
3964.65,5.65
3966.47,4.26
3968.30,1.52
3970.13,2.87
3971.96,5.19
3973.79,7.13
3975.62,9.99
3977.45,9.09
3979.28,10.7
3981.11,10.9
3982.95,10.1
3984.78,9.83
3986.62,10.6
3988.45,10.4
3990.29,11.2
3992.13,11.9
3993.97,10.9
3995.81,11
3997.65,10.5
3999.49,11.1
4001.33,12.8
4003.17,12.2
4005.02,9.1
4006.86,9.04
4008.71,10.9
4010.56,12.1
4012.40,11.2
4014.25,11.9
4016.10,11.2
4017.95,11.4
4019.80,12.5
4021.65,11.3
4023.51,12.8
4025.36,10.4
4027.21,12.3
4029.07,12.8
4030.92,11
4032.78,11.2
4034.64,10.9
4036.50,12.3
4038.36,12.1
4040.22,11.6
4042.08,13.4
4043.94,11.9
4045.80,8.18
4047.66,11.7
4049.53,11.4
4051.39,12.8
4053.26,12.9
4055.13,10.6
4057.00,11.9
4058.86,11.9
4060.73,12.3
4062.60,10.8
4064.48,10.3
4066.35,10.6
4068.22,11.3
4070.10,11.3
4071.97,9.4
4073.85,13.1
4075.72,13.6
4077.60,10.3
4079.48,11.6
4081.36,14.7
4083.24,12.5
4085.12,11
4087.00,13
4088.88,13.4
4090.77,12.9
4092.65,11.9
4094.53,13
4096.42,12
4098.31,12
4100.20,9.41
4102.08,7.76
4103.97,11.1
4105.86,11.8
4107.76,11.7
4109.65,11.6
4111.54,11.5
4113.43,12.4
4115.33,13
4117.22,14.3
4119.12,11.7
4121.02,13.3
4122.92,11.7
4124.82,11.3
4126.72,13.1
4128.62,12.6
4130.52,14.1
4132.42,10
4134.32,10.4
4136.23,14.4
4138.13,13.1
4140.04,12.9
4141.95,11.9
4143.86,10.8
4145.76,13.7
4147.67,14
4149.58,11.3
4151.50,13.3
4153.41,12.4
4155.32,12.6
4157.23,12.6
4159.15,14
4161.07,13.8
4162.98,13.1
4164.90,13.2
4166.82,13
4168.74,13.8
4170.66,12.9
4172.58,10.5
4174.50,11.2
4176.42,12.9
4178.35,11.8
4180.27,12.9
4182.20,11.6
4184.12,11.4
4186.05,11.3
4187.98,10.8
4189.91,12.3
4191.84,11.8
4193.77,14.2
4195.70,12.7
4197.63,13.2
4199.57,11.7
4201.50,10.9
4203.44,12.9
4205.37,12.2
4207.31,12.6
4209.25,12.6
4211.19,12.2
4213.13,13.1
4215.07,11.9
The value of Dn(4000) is 1.56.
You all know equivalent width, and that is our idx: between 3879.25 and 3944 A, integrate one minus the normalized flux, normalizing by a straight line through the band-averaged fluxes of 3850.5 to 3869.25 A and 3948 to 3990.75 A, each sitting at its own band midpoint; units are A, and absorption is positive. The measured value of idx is 8.6 A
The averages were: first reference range 9.34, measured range 7.63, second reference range 8.14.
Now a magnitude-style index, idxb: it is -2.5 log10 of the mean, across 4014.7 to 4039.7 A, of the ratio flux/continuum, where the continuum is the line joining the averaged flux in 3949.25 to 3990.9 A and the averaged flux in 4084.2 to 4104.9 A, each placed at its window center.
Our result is -0.20 mag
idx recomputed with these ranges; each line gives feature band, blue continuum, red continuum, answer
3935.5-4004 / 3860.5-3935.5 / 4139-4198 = 6.6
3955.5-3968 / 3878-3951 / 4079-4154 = 3.0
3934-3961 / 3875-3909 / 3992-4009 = 6.2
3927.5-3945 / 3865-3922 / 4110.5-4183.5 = 8.5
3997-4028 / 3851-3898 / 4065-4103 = -2.0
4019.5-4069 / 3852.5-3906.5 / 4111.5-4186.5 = -2.7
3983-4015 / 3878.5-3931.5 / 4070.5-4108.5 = -2.7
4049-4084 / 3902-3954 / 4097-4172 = -3.2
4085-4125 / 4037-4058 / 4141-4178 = 0.9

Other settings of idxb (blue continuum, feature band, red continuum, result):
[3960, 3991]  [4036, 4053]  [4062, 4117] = -0.160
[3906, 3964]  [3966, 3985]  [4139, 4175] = 0.157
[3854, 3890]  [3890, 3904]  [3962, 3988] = -0.110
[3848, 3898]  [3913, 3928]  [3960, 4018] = 0.051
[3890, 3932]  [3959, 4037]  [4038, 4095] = 0.059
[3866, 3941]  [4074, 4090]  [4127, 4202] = -0.142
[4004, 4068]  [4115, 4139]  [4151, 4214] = -0.040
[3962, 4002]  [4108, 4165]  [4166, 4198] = -0.103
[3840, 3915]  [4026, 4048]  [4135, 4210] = -0.076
